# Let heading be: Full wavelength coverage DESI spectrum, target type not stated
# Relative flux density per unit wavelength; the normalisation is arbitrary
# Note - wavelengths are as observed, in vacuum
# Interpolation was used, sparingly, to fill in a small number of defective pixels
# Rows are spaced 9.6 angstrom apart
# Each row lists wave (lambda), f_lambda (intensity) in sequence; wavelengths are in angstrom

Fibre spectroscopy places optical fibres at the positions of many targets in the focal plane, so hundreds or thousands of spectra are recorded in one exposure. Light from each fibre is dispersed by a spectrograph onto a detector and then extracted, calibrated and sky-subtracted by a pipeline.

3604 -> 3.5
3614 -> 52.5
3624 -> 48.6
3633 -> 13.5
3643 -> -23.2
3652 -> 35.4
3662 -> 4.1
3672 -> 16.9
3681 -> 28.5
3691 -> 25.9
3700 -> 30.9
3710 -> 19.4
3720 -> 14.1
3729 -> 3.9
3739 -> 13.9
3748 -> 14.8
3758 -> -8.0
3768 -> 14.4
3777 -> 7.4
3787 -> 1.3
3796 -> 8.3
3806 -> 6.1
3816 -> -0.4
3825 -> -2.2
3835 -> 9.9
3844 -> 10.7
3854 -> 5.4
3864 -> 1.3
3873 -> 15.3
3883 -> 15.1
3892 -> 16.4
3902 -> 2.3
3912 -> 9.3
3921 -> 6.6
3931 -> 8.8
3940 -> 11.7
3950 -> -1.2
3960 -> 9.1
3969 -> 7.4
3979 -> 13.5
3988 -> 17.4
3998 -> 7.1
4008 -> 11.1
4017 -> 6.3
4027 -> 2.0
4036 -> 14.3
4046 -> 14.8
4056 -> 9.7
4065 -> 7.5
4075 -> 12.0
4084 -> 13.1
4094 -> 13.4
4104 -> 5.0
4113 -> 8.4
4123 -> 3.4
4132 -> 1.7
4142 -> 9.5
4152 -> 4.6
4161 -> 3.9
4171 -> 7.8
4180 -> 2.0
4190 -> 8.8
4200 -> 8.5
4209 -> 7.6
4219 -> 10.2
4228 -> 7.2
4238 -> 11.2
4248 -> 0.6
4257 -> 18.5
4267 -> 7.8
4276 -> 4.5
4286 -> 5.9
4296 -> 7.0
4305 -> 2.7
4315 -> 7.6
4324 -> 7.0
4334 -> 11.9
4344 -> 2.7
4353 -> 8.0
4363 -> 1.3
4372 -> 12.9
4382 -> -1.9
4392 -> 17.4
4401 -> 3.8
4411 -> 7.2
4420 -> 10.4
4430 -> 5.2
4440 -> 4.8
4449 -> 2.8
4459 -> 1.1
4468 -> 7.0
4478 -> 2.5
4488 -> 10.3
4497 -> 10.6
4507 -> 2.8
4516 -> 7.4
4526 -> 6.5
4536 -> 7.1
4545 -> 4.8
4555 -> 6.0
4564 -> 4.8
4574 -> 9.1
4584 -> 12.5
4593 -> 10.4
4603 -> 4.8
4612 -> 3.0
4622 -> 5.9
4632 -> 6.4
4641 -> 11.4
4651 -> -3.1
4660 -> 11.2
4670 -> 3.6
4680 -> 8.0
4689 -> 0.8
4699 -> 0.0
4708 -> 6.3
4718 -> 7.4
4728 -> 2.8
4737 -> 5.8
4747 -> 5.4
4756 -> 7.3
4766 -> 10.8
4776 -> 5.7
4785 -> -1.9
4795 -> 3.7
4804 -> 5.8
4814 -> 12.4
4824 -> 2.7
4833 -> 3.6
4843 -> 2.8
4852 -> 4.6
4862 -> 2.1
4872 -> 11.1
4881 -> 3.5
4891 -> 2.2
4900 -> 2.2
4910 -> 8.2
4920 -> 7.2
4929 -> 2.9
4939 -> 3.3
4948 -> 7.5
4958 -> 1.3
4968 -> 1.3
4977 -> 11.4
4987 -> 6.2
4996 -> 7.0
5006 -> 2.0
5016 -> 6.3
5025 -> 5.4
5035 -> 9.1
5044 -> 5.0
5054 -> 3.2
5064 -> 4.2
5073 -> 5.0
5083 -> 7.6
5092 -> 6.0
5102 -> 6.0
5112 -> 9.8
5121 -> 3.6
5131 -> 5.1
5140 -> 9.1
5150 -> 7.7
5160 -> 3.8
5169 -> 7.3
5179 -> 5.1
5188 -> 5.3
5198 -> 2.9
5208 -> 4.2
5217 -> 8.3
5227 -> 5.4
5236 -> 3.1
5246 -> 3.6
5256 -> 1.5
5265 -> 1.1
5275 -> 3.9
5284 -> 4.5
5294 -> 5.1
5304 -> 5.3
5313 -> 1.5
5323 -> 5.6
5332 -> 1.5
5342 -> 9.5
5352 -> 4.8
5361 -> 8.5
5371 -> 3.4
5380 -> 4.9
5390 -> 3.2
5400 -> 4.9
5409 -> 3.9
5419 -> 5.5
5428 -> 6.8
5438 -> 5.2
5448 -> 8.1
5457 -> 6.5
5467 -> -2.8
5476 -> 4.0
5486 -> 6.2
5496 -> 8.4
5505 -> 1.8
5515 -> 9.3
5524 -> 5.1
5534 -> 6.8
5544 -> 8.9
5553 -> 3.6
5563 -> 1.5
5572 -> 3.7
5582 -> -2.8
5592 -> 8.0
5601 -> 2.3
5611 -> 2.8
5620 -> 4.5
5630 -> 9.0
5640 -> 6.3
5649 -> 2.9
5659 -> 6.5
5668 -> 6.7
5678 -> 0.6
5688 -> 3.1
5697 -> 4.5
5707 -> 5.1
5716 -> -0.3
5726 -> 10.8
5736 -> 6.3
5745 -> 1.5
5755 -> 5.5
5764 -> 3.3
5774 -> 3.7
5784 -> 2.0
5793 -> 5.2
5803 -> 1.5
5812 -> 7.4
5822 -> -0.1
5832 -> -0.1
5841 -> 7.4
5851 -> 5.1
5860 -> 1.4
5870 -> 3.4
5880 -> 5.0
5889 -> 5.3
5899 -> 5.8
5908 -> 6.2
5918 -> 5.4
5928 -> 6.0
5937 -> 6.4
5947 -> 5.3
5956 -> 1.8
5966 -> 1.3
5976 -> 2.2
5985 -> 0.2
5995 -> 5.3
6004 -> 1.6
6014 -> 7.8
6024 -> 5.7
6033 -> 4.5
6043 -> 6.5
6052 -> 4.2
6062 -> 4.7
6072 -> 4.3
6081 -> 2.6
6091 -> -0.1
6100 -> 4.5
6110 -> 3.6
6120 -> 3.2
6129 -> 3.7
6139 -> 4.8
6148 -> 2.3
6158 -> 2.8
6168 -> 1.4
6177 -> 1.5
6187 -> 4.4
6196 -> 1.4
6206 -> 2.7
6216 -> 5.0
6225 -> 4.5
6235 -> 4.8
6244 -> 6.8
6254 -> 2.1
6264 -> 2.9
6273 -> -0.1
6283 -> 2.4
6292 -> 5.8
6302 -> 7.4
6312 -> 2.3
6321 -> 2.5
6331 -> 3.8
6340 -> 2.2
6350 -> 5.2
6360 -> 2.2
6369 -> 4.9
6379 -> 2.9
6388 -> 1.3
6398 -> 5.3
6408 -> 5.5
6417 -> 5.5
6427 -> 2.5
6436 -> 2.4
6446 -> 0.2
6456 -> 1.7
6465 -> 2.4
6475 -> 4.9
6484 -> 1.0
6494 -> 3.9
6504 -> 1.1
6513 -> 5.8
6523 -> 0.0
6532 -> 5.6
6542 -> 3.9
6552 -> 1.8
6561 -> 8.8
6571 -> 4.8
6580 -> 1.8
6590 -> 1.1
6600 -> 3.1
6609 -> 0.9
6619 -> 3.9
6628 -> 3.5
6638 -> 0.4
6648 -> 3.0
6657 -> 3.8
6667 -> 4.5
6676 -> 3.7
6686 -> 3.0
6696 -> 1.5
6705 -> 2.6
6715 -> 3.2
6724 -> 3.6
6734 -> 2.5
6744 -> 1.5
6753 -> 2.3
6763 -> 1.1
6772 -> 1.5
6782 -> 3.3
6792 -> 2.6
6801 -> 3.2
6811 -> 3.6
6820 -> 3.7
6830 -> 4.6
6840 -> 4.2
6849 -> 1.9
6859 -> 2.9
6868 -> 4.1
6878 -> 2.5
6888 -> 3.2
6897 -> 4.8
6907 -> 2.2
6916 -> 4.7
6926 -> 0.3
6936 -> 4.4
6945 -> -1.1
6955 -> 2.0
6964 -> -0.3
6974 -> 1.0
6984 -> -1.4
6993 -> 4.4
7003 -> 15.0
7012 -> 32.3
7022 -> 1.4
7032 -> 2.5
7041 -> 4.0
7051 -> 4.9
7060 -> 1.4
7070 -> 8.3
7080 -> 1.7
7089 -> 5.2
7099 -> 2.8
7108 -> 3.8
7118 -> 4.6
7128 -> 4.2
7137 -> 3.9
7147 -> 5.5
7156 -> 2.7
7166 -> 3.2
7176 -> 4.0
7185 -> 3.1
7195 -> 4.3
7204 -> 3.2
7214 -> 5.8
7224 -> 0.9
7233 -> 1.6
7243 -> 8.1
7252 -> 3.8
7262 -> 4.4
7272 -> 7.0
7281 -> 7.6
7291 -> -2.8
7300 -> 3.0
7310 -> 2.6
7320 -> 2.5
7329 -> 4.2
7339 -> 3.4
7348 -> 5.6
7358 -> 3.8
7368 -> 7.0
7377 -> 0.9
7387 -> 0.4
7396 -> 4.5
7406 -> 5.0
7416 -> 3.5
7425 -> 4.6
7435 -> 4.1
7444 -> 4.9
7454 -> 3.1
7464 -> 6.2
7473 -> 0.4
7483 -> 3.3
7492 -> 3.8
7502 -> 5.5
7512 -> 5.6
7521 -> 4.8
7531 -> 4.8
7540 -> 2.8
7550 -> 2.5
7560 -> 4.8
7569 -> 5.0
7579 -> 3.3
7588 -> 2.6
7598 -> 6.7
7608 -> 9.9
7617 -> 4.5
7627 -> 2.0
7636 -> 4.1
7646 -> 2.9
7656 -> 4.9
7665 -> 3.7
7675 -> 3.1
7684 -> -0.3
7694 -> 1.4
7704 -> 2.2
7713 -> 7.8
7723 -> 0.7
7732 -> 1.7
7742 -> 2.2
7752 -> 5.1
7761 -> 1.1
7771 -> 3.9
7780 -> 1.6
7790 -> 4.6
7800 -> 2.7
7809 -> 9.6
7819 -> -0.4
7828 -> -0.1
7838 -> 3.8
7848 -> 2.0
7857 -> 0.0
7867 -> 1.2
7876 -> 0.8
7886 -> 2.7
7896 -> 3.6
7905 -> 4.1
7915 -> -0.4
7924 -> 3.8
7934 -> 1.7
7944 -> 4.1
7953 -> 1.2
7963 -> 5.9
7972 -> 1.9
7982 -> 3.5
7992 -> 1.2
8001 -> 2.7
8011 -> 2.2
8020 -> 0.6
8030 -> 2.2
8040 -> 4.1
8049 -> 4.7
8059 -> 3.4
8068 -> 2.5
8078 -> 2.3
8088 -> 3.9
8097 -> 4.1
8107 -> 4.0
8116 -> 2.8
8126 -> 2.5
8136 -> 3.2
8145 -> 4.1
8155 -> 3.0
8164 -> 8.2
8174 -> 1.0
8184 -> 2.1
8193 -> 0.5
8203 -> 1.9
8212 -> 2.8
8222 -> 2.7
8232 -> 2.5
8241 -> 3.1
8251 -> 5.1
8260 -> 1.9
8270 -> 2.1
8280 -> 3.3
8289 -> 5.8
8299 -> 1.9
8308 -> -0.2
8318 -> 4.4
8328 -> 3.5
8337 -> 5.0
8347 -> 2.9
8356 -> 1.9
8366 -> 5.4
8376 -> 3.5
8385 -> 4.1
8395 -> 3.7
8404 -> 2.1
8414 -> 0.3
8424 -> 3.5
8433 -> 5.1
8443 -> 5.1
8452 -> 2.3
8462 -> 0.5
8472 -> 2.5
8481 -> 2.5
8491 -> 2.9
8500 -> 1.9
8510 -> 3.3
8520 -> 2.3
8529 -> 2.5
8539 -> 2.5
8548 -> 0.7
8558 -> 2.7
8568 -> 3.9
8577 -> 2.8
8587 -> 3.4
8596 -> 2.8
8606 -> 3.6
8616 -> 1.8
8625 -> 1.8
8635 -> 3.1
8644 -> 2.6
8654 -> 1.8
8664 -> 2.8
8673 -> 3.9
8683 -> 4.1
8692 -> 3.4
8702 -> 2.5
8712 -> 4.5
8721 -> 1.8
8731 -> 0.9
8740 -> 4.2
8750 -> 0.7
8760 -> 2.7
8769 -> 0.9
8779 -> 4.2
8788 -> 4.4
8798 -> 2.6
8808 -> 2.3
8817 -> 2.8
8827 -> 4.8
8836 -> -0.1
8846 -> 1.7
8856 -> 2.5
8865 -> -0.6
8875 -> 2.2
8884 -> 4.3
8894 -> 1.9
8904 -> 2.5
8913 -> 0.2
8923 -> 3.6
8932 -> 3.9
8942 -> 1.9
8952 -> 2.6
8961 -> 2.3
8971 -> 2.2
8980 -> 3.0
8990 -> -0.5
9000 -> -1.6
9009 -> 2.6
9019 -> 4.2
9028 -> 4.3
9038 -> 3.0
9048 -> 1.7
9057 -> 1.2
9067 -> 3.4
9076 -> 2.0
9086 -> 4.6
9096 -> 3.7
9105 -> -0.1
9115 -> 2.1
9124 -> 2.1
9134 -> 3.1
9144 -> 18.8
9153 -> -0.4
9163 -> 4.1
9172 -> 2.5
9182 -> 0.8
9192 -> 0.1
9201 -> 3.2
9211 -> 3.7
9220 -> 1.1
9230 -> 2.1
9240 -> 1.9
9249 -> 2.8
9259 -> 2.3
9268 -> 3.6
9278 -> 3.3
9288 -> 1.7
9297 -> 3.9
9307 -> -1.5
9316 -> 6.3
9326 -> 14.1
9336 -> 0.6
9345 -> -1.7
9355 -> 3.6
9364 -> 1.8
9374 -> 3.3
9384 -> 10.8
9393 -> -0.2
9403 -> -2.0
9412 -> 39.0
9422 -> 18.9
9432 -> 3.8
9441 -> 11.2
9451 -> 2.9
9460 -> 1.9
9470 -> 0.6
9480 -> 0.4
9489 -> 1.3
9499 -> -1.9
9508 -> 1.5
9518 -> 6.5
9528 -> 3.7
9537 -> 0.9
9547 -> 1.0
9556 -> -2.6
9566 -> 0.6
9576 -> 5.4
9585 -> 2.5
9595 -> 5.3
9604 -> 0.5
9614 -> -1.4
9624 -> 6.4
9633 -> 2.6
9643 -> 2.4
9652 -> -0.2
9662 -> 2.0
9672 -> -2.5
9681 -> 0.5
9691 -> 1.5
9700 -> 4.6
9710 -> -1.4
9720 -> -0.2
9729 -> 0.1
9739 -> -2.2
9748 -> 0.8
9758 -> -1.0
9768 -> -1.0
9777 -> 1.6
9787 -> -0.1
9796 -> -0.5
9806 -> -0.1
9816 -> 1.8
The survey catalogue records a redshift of 0.88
